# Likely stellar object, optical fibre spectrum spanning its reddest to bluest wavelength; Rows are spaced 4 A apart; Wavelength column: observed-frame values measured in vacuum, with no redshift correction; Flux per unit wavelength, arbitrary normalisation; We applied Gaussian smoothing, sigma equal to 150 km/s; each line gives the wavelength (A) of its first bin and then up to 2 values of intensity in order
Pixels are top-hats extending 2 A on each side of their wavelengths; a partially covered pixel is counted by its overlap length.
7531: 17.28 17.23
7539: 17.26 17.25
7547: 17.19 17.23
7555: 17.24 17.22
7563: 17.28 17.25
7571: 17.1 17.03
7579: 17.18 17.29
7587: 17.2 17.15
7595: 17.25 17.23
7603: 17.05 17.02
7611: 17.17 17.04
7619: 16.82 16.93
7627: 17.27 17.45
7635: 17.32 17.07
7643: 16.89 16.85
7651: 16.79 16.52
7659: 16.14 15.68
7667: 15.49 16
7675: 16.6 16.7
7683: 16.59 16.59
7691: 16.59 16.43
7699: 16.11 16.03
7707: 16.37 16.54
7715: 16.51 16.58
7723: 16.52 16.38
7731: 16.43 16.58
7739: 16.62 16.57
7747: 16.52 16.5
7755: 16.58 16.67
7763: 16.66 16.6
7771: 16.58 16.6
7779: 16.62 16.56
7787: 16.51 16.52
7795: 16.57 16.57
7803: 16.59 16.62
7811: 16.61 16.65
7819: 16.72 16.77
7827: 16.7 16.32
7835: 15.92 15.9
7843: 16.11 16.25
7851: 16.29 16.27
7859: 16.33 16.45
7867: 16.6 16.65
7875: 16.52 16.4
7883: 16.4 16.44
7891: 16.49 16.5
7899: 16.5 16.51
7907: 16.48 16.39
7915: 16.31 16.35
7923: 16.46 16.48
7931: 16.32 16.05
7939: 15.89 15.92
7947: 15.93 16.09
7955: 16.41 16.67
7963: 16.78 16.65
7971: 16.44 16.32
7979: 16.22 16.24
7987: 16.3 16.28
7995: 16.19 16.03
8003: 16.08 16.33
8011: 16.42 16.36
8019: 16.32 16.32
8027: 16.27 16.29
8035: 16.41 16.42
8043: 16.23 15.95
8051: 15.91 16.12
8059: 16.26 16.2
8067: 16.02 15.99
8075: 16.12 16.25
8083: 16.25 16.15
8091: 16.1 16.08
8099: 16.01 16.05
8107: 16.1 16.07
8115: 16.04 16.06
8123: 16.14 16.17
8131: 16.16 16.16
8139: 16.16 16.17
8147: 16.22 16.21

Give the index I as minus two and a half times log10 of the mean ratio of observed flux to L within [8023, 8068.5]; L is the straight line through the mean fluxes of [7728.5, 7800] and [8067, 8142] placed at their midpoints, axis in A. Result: 0.00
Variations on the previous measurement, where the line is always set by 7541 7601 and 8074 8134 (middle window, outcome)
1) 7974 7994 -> 0.01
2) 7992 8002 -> 0.01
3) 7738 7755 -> 0.02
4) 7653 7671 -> 0.07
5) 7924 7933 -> 0.00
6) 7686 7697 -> 0.03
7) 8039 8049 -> 0.01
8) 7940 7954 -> 0.03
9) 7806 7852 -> 0.02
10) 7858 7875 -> 0.01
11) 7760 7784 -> 0.01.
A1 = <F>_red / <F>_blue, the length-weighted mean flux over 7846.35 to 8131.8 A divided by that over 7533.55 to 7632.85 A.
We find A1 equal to 0.95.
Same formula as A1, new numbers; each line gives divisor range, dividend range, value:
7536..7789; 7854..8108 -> 0.97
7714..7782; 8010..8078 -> 0.98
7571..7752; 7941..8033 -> 0.98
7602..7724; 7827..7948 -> 0.98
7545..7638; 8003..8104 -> 0.94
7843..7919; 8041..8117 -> 0.98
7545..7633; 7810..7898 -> 0.96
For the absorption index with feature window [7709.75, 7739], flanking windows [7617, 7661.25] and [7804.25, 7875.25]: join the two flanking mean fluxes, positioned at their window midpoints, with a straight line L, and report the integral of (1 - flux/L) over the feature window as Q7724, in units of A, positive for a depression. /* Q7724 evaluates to 0.33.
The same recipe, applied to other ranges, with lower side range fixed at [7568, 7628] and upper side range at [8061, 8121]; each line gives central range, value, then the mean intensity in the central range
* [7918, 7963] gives 0.4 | 16.3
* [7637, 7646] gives 0.0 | 17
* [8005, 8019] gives -0.1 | 16.4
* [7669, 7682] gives 0.4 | 16.4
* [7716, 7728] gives 0.3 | 16.5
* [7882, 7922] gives 0.1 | 16.4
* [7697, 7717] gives 0.7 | 16.3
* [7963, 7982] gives -0.1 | 16.4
